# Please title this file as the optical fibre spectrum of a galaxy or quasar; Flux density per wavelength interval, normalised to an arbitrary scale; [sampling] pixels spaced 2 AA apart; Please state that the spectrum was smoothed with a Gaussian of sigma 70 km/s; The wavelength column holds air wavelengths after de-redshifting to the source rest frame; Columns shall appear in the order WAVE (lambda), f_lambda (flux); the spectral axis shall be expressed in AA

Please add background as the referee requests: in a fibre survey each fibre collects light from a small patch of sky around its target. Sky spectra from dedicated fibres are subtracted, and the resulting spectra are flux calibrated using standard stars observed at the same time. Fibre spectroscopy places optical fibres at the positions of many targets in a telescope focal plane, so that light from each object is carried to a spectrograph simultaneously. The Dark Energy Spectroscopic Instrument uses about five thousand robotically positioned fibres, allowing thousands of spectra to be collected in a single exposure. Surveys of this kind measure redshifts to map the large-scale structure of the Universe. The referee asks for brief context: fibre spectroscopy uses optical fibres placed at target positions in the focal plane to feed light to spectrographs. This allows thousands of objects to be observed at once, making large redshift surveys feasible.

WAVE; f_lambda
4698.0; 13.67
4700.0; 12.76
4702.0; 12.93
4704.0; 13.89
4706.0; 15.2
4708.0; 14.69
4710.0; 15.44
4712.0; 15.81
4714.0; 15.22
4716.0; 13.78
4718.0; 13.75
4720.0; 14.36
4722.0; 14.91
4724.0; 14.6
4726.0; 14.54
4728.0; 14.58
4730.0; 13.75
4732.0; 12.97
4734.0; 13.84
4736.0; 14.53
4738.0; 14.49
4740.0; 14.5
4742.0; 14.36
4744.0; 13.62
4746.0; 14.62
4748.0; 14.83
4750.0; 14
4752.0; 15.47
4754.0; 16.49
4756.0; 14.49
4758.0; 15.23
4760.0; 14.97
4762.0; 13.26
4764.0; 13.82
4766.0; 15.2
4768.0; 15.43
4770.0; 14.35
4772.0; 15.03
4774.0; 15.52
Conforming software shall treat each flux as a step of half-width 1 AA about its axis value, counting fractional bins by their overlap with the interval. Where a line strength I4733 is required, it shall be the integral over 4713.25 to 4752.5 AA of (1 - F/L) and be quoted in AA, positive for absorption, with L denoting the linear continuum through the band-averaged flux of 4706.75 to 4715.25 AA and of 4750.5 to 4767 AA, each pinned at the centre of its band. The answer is 1.93 AA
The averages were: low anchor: 15.2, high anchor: 14.8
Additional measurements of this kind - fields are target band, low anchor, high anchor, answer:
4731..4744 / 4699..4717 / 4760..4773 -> 0.36 AA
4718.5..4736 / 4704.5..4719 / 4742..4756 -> 0.71 AA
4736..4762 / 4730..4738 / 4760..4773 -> -0.93 AA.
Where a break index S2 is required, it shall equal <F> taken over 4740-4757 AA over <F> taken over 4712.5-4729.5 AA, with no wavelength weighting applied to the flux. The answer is 1.0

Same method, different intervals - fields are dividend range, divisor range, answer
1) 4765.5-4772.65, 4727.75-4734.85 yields 1.09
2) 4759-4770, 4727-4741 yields 1.03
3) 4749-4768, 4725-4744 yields 1.05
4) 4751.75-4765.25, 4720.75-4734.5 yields 1.04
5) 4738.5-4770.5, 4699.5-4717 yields 1.01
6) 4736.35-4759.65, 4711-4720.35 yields 1.01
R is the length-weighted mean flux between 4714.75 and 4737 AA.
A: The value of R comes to 14.2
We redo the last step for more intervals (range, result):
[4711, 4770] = 14.5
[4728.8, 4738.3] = 13.9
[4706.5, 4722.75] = 14.8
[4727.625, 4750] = 14.2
